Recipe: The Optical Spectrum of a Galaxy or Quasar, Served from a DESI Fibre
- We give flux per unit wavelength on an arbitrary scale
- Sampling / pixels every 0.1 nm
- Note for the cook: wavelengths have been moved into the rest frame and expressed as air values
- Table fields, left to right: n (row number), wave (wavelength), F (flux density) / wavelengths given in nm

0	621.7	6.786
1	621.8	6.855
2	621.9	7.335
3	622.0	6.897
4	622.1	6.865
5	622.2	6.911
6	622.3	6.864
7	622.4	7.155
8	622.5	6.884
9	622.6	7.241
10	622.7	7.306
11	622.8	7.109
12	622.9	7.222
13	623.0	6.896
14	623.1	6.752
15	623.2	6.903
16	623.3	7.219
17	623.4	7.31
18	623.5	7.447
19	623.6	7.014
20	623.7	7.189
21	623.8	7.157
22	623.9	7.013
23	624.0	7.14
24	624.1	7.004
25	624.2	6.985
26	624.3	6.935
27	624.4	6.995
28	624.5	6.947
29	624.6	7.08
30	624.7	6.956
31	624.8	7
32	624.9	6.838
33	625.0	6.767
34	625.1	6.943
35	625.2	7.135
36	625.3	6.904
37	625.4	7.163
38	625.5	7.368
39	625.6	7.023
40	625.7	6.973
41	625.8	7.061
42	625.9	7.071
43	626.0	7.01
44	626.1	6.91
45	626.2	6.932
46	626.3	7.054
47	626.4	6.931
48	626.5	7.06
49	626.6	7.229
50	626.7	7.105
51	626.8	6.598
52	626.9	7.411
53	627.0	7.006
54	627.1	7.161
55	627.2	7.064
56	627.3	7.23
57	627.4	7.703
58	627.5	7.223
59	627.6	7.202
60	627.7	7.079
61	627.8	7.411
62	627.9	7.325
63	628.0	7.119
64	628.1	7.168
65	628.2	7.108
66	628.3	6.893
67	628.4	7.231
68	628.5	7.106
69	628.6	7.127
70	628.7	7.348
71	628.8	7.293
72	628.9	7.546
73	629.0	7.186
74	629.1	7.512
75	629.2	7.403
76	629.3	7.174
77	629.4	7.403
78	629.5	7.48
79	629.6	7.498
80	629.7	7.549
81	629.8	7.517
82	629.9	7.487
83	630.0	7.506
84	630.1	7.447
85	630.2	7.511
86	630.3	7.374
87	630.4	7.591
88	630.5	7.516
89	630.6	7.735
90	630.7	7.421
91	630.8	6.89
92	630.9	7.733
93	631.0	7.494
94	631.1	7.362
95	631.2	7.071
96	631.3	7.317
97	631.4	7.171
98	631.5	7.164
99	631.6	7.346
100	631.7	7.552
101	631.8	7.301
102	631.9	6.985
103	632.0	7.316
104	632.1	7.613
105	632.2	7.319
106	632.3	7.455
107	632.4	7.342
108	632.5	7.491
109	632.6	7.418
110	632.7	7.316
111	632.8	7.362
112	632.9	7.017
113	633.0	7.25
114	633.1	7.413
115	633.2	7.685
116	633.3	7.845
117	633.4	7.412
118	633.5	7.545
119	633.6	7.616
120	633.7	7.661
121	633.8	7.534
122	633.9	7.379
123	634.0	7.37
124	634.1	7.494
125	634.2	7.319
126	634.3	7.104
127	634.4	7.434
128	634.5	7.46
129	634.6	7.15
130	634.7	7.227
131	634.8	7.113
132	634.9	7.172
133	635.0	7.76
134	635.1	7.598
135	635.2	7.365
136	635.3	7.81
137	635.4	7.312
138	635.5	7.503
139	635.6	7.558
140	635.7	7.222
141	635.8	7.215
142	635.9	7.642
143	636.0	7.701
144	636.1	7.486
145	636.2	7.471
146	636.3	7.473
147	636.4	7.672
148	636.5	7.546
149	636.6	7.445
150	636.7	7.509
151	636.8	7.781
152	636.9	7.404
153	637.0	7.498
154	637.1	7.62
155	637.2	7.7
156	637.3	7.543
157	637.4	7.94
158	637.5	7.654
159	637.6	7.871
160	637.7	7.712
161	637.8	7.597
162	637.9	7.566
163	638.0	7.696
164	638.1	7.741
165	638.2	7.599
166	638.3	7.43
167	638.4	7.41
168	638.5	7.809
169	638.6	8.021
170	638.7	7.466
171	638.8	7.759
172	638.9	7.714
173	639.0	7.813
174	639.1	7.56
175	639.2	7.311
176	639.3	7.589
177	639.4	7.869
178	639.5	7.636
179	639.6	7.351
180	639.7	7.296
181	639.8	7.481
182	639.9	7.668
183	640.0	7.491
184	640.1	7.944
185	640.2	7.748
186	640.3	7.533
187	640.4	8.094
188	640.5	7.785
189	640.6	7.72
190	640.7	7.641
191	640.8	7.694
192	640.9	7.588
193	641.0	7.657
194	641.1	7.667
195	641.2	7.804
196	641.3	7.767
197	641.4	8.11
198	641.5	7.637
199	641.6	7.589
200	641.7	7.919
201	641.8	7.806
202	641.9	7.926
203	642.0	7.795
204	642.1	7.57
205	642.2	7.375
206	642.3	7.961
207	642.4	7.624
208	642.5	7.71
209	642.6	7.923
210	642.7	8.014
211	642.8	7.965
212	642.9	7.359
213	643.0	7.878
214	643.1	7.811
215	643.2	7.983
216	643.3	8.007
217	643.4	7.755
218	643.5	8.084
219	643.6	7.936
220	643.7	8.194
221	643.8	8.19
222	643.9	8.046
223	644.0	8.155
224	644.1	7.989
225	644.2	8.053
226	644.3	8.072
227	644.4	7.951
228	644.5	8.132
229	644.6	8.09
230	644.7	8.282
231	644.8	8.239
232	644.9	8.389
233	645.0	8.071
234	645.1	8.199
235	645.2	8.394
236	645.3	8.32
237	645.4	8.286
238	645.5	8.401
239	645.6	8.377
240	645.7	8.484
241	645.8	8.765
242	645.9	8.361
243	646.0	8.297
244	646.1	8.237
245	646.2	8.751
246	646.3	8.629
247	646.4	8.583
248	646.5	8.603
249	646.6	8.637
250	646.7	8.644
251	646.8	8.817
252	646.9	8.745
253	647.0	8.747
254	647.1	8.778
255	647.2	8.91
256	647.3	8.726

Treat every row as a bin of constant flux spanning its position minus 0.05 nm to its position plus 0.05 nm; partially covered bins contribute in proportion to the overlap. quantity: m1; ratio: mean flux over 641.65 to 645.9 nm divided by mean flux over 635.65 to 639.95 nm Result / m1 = 1.06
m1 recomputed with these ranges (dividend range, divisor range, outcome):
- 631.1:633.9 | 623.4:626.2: 1.05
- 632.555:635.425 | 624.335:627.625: 1.05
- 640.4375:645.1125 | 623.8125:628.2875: 1.12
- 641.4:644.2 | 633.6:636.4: 1.06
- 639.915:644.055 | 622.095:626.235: 1.11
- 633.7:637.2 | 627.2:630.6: 1.02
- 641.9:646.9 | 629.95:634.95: 1.10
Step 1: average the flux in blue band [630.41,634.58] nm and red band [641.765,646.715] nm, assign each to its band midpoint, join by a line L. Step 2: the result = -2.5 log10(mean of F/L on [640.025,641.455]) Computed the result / 0.02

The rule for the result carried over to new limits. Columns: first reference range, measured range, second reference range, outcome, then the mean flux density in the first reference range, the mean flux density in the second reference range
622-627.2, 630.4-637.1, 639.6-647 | 0.01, 7.04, 8.02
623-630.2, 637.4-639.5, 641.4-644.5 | 0.00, 7.16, 7.88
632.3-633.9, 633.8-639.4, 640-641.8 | 0.01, 7.46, 7.75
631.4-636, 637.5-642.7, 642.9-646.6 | 0.03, 7.4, 8.22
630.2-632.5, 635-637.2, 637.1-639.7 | 0.00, 7.37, 7.65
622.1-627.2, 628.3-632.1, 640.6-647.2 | 0.00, 7.04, 8.1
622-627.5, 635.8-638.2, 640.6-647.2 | 0.02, 7.06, 8.1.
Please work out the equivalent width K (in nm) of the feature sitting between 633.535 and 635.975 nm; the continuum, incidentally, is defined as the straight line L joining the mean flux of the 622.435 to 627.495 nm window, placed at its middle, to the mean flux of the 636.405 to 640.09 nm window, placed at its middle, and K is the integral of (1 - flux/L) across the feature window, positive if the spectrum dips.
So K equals 0.02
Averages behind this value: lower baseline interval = 7.07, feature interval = 7.42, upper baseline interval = 7.62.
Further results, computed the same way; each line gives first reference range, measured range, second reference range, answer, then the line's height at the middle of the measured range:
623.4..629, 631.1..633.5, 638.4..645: 0.01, 7.38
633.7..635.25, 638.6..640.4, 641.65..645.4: 0.02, 7.71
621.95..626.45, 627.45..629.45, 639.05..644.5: -0.01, 7.22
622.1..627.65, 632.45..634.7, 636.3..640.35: 0.00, 7.43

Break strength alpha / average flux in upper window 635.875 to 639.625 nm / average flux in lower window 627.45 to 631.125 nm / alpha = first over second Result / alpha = 1.04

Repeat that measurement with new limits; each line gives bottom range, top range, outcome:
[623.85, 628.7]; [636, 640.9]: 1.08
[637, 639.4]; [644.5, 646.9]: 1.10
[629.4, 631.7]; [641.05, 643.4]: 1.05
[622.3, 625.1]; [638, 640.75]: 1.09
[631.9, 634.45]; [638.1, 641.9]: 1.03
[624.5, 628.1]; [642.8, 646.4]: 1.15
